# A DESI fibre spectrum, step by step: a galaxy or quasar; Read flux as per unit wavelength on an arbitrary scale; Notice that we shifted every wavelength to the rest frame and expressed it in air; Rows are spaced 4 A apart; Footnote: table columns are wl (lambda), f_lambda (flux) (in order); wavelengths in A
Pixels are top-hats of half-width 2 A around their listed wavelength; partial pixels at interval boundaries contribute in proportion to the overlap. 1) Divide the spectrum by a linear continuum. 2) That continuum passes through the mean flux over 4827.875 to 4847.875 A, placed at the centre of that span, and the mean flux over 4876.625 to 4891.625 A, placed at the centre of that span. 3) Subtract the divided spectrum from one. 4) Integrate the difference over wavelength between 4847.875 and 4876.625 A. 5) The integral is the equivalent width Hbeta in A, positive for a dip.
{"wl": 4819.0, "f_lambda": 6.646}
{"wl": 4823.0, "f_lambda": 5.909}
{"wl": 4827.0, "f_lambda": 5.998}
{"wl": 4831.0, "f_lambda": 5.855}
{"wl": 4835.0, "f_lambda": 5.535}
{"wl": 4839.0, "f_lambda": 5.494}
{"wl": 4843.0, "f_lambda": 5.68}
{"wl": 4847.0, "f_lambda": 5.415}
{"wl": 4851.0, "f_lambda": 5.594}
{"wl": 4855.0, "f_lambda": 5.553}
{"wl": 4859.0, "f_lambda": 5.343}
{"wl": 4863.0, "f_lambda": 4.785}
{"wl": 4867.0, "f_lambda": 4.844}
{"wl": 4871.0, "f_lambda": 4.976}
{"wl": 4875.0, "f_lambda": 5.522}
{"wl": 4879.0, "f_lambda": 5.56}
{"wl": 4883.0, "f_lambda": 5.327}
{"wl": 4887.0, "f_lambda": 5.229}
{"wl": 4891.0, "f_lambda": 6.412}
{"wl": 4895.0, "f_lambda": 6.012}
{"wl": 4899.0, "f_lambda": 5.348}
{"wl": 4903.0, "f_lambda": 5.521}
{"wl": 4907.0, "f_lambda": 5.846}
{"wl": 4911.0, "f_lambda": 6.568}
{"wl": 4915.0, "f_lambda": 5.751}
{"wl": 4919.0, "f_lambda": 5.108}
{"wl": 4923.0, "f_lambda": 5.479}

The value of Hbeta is 1.8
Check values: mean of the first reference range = 5.63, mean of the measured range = 5.23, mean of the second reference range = 5.56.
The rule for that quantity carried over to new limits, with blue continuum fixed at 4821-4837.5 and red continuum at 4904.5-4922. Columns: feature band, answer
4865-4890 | 2.20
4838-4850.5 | 0.58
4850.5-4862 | 0.76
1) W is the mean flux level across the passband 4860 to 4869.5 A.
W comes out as 4.88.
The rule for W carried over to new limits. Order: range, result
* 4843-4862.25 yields 5.45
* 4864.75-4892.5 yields 5.39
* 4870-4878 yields 5.32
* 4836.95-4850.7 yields 5.54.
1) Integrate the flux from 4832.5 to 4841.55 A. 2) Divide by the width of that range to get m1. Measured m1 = 5.54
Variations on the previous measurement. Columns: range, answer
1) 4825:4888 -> 5.42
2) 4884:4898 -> 5.81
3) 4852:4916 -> 5.53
